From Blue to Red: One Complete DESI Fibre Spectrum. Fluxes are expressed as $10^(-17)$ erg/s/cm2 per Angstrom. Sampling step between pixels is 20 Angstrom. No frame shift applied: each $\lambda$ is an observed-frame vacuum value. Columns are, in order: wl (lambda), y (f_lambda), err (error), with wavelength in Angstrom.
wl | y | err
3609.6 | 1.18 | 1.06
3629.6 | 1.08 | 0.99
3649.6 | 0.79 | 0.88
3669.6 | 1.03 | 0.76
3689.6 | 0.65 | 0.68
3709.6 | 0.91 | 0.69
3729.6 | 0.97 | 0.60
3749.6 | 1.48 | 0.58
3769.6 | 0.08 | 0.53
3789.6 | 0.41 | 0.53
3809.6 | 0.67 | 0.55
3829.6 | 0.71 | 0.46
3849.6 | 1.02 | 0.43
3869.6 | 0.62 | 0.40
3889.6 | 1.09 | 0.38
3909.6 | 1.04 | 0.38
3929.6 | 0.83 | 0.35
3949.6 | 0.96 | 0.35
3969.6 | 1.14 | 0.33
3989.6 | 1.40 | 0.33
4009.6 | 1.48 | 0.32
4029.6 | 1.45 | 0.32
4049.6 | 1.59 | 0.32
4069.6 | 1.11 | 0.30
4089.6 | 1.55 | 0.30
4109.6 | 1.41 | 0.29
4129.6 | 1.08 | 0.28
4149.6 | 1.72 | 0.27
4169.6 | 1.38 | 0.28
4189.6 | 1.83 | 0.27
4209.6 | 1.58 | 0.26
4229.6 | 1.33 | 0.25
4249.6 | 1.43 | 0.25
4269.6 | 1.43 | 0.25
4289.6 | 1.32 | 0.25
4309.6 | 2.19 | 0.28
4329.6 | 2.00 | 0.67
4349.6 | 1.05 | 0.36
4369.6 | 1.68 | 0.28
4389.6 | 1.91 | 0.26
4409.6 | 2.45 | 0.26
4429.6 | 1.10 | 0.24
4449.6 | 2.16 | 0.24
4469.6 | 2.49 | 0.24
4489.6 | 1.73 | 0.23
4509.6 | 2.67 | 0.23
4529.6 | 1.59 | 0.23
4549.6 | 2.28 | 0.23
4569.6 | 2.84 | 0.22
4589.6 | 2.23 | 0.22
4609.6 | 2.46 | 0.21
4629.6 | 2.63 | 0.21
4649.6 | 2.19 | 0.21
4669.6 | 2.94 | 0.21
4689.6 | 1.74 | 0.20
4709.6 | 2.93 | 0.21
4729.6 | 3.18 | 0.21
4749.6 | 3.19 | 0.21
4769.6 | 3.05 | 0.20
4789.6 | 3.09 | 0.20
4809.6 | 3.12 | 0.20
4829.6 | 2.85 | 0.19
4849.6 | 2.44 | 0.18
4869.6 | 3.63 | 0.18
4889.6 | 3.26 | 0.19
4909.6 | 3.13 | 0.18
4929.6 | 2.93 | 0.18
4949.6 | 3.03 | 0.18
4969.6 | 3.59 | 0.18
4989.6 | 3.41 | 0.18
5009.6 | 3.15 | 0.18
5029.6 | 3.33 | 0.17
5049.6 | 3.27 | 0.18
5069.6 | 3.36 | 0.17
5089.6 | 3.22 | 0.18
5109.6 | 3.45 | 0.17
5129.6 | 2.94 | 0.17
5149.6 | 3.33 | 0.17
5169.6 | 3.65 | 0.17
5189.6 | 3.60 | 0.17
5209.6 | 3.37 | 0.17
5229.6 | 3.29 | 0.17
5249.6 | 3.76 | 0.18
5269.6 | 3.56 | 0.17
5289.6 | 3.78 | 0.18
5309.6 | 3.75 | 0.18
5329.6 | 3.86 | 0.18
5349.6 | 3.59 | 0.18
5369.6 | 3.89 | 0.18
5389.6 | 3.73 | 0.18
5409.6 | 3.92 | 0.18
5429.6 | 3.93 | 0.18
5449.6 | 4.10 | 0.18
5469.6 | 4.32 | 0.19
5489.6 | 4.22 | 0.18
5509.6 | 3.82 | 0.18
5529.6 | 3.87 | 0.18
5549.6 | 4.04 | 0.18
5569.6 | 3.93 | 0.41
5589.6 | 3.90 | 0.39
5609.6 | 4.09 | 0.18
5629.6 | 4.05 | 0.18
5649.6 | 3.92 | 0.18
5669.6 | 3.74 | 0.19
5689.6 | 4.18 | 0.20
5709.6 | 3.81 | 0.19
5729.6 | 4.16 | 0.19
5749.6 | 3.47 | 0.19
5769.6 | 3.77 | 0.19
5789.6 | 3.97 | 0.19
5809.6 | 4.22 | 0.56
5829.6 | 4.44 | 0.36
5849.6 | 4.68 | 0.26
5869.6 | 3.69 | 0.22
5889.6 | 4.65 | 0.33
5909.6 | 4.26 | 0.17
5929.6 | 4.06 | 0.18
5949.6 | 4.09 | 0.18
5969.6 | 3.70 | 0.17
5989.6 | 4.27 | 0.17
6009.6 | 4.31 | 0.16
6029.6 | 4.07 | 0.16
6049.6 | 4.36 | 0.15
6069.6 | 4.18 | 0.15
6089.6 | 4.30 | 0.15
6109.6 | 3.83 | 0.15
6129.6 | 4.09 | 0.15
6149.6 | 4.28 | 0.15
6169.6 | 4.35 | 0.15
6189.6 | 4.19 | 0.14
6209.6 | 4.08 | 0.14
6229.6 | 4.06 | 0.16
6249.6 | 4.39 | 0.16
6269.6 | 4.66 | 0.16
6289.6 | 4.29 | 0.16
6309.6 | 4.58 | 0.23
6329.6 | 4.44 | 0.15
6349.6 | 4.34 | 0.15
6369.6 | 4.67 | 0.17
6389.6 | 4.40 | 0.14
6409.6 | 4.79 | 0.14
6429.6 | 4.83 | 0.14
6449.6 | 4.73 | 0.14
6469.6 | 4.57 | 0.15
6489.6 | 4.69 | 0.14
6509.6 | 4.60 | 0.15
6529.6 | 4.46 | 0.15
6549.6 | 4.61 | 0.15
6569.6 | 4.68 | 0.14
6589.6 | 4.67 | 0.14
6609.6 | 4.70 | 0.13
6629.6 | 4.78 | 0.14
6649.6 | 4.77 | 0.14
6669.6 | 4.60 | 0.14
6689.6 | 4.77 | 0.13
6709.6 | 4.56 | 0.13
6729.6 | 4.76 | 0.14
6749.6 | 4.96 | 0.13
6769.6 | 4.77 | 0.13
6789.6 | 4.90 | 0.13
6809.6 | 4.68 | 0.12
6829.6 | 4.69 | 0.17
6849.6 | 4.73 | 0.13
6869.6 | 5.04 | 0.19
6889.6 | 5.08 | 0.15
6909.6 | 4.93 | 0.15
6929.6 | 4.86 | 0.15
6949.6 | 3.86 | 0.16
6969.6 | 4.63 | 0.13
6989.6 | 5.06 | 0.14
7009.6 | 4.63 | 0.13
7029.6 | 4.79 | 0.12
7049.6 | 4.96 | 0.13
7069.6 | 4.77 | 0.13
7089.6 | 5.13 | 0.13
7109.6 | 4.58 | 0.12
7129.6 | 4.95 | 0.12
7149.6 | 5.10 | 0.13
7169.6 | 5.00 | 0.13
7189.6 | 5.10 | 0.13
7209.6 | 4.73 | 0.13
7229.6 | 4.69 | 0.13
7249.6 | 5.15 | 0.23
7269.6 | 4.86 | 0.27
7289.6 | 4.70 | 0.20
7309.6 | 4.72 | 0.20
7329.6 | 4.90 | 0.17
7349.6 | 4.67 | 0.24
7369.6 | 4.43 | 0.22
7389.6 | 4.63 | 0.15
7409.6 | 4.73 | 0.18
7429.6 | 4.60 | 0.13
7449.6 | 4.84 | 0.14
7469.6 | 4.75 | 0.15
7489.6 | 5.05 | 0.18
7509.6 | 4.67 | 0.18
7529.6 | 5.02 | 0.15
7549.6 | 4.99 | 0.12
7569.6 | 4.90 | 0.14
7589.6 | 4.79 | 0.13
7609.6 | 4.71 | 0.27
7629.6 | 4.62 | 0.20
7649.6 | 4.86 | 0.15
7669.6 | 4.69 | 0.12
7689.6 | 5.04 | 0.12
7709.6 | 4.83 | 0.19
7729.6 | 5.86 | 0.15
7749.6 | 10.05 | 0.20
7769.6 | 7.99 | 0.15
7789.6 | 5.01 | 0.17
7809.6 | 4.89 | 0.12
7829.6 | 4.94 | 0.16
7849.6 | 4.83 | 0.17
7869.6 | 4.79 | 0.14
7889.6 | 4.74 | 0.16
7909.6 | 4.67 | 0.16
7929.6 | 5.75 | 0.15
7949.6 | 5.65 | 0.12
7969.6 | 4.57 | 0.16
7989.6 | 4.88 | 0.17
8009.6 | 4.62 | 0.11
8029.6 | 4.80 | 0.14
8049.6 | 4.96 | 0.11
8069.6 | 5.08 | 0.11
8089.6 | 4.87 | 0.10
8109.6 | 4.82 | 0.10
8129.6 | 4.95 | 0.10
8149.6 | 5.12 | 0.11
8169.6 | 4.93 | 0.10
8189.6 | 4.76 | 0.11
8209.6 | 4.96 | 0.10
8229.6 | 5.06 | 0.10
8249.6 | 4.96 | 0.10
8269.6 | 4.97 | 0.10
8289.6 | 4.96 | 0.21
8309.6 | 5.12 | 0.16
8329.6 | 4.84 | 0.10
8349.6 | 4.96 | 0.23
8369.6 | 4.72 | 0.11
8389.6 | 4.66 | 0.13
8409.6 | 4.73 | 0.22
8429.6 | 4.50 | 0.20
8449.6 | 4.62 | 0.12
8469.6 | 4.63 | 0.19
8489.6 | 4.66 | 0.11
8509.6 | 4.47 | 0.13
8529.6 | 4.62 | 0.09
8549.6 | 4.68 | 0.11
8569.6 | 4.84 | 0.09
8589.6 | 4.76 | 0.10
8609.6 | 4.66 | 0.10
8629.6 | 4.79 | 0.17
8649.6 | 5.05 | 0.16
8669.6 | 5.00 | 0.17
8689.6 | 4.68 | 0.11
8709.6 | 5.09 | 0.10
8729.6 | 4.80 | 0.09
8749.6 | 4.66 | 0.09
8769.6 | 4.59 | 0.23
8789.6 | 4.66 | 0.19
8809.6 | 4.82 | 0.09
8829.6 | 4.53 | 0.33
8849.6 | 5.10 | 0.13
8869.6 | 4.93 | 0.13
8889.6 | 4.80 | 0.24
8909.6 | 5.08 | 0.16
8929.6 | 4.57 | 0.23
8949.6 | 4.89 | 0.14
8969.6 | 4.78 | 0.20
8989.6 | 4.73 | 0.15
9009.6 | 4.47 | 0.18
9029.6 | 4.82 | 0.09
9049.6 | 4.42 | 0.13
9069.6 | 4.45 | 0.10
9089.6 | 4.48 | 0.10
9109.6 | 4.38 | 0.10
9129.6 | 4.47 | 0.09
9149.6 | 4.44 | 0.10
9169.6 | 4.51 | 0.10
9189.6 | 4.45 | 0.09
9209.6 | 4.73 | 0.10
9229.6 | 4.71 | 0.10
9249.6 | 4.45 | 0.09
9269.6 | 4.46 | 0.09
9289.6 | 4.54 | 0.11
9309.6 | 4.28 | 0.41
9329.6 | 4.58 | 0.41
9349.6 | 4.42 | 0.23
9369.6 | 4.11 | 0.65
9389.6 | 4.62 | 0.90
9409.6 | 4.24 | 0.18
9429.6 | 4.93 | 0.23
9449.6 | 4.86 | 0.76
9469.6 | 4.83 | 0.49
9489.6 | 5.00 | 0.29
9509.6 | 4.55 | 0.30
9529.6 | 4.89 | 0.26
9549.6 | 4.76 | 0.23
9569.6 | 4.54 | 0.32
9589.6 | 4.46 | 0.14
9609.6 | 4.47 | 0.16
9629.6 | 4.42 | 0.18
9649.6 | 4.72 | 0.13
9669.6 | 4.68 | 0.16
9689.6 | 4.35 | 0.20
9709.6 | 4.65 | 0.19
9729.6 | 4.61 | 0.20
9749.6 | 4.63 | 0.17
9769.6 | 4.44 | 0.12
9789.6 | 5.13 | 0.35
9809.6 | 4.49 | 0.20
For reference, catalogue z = 0.18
